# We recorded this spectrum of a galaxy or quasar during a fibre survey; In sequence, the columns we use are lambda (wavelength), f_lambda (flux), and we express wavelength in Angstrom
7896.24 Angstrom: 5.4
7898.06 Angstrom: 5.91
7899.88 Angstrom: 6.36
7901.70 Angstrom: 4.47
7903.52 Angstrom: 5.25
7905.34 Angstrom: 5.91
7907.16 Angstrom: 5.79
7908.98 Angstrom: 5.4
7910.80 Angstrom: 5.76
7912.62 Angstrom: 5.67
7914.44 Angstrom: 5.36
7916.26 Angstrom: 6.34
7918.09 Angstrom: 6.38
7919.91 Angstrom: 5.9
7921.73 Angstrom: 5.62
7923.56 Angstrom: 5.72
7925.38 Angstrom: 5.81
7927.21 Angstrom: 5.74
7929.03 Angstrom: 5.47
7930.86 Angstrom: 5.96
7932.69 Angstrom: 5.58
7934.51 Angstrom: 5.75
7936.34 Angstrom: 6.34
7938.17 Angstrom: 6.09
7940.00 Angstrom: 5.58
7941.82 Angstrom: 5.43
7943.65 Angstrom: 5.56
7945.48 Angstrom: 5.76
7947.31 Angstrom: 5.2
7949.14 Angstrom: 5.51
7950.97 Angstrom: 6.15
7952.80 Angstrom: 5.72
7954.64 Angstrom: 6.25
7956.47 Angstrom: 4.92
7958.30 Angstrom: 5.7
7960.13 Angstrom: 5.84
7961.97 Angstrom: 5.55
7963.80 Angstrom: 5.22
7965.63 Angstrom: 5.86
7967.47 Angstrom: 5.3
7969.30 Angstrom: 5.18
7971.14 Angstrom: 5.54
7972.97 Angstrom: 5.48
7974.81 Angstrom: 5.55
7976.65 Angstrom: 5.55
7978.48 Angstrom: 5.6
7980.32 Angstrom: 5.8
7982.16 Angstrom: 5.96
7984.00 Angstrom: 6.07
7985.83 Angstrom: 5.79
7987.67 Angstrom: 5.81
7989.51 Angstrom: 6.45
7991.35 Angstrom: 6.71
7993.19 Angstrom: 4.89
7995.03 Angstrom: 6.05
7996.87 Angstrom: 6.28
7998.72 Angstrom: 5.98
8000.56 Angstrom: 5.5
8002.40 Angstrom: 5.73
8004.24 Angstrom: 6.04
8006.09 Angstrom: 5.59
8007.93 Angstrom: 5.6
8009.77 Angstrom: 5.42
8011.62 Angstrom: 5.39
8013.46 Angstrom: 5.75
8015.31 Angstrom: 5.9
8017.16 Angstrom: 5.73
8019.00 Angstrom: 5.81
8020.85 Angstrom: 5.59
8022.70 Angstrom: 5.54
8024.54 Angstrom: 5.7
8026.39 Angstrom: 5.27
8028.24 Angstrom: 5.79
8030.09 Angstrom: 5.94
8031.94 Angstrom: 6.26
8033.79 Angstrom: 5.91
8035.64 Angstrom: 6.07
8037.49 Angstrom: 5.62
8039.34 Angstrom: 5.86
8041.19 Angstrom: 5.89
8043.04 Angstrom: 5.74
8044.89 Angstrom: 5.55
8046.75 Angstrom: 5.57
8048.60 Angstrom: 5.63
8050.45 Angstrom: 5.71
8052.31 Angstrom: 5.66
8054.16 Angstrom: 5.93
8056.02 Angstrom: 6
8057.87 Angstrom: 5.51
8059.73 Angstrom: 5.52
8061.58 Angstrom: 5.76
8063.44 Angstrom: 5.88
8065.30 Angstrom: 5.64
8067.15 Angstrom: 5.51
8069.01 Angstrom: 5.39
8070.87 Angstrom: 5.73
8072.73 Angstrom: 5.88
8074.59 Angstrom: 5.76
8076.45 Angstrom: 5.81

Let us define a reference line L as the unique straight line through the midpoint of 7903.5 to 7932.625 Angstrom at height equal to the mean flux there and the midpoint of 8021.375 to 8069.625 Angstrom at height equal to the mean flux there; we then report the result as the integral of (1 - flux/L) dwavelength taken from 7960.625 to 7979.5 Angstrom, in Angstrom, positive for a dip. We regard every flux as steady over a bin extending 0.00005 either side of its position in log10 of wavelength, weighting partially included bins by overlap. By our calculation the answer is 0.8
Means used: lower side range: 5.77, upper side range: 5.73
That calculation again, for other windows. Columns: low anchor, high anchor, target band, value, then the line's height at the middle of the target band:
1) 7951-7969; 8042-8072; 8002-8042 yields -0.7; 5.65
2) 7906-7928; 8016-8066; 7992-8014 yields 0.2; 5.76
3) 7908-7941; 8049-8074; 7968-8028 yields 0.3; 5.75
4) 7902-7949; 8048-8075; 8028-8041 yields -0.5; 5.7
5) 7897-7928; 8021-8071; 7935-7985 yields 0.6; 5.73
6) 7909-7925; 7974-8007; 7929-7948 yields 0.4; 5.83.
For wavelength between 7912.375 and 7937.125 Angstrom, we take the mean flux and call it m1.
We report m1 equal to 5.83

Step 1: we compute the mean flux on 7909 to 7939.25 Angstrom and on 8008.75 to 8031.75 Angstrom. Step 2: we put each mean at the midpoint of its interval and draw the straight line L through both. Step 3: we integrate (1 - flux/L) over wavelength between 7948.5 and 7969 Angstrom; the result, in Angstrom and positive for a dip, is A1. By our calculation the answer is 0.5 Angstrom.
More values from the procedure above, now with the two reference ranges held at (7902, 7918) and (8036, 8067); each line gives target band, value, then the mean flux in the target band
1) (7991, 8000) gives -0.3 Angstrom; 5.91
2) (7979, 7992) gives -0.8 Angstrom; 6.06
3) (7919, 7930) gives -0.1 Angstrom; 5.71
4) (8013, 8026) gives 0.0 Angstrom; 5.7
